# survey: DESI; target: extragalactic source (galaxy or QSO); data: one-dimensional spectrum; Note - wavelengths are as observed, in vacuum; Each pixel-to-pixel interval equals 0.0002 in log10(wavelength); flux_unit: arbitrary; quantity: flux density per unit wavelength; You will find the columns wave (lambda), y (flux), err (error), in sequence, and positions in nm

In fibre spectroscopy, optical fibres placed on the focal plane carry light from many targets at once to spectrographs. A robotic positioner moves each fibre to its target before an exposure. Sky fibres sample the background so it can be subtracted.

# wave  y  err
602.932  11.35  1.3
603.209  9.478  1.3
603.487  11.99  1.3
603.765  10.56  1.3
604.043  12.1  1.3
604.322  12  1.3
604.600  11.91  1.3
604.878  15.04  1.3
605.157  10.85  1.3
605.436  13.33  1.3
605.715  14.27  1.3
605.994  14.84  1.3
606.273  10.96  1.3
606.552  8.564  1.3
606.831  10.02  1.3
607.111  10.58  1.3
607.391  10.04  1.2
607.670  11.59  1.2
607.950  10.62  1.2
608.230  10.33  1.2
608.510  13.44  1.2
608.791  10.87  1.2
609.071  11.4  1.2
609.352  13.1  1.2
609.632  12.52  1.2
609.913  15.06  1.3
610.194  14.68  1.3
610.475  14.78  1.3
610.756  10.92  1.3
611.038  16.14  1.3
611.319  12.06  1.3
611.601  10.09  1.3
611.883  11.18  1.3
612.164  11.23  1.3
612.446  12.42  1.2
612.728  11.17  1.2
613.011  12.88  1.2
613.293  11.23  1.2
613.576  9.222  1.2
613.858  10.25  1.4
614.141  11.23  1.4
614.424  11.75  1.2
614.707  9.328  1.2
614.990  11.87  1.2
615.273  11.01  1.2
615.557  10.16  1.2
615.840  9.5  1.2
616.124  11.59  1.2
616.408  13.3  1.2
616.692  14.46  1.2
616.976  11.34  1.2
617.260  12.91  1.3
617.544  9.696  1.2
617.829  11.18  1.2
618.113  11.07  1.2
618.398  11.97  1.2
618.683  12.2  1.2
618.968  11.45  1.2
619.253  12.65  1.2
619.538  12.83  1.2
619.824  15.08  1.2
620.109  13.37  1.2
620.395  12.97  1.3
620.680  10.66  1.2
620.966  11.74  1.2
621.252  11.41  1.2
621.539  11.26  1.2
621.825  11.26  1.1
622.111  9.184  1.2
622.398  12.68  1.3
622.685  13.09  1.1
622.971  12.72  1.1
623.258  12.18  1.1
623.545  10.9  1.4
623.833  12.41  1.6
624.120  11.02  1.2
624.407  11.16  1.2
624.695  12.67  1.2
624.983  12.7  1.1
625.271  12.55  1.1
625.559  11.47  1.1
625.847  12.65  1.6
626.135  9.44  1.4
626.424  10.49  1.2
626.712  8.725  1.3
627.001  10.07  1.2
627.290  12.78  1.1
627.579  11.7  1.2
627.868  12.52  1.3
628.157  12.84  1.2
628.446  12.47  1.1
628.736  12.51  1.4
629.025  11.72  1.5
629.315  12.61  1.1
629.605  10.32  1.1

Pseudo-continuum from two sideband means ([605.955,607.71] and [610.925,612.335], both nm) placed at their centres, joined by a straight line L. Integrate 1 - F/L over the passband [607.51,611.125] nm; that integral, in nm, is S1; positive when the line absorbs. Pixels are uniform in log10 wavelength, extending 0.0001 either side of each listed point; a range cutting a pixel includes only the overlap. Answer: -0.39 nm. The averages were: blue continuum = 10.7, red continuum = 12.1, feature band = 12.7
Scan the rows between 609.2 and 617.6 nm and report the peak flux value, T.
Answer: 16.14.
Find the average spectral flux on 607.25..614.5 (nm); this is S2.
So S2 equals 11.9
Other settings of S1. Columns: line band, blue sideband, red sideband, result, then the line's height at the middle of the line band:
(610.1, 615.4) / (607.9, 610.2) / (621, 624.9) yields 0.21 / 12.2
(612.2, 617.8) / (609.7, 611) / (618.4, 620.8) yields 0.82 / 13.3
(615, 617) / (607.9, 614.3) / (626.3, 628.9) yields 0.04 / 11.9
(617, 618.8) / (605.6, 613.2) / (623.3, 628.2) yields 0.04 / 11.8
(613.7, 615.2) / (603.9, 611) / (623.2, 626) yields 0.15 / 12.1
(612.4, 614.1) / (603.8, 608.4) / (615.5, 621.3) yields 0.11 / 11.9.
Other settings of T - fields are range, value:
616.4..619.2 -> 14.46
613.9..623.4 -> 15.08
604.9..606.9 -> 14.84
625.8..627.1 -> 12.65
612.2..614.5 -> 12.88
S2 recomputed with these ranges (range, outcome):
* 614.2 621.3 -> 11.8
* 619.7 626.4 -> 11.9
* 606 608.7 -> 10.9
